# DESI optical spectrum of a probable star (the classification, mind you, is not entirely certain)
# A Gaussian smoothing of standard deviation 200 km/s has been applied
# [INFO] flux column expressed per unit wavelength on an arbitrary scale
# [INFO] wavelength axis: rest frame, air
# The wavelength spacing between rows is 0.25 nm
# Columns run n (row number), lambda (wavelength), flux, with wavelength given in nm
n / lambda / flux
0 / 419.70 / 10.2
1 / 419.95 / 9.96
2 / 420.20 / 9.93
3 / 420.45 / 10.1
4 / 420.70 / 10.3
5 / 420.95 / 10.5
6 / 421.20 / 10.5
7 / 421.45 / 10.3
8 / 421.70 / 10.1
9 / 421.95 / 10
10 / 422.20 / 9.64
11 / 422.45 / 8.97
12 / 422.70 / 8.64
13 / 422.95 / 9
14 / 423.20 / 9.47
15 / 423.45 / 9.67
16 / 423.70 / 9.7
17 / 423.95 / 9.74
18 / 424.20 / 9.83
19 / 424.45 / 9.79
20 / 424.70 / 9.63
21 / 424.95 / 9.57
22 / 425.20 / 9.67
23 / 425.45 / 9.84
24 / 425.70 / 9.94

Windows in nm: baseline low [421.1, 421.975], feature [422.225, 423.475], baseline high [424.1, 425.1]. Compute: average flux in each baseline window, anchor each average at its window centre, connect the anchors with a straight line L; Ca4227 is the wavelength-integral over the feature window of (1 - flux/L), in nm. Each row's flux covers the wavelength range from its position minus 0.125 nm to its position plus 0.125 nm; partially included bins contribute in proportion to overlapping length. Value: 0.11 nm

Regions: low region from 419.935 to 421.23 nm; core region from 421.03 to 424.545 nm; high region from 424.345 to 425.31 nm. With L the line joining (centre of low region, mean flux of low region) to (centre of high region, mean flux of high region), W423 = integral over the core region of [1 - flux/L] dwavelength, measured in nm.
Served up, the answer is 0.09 nm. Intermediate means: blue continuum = 10.2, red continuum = 9.66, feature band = 9.68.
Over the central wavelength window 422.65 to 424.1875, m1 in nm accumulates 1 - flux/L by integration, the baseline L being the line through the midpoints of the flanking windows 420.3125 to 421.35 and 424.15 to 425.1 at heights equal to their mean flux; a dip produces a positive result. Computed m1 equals 0.07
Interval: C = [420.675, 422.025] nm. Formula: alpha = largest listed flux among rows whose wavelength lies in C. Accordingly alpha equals 10.5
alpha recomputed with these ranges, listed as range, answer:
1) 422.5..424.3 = 9.83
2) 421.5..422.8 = 10.1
